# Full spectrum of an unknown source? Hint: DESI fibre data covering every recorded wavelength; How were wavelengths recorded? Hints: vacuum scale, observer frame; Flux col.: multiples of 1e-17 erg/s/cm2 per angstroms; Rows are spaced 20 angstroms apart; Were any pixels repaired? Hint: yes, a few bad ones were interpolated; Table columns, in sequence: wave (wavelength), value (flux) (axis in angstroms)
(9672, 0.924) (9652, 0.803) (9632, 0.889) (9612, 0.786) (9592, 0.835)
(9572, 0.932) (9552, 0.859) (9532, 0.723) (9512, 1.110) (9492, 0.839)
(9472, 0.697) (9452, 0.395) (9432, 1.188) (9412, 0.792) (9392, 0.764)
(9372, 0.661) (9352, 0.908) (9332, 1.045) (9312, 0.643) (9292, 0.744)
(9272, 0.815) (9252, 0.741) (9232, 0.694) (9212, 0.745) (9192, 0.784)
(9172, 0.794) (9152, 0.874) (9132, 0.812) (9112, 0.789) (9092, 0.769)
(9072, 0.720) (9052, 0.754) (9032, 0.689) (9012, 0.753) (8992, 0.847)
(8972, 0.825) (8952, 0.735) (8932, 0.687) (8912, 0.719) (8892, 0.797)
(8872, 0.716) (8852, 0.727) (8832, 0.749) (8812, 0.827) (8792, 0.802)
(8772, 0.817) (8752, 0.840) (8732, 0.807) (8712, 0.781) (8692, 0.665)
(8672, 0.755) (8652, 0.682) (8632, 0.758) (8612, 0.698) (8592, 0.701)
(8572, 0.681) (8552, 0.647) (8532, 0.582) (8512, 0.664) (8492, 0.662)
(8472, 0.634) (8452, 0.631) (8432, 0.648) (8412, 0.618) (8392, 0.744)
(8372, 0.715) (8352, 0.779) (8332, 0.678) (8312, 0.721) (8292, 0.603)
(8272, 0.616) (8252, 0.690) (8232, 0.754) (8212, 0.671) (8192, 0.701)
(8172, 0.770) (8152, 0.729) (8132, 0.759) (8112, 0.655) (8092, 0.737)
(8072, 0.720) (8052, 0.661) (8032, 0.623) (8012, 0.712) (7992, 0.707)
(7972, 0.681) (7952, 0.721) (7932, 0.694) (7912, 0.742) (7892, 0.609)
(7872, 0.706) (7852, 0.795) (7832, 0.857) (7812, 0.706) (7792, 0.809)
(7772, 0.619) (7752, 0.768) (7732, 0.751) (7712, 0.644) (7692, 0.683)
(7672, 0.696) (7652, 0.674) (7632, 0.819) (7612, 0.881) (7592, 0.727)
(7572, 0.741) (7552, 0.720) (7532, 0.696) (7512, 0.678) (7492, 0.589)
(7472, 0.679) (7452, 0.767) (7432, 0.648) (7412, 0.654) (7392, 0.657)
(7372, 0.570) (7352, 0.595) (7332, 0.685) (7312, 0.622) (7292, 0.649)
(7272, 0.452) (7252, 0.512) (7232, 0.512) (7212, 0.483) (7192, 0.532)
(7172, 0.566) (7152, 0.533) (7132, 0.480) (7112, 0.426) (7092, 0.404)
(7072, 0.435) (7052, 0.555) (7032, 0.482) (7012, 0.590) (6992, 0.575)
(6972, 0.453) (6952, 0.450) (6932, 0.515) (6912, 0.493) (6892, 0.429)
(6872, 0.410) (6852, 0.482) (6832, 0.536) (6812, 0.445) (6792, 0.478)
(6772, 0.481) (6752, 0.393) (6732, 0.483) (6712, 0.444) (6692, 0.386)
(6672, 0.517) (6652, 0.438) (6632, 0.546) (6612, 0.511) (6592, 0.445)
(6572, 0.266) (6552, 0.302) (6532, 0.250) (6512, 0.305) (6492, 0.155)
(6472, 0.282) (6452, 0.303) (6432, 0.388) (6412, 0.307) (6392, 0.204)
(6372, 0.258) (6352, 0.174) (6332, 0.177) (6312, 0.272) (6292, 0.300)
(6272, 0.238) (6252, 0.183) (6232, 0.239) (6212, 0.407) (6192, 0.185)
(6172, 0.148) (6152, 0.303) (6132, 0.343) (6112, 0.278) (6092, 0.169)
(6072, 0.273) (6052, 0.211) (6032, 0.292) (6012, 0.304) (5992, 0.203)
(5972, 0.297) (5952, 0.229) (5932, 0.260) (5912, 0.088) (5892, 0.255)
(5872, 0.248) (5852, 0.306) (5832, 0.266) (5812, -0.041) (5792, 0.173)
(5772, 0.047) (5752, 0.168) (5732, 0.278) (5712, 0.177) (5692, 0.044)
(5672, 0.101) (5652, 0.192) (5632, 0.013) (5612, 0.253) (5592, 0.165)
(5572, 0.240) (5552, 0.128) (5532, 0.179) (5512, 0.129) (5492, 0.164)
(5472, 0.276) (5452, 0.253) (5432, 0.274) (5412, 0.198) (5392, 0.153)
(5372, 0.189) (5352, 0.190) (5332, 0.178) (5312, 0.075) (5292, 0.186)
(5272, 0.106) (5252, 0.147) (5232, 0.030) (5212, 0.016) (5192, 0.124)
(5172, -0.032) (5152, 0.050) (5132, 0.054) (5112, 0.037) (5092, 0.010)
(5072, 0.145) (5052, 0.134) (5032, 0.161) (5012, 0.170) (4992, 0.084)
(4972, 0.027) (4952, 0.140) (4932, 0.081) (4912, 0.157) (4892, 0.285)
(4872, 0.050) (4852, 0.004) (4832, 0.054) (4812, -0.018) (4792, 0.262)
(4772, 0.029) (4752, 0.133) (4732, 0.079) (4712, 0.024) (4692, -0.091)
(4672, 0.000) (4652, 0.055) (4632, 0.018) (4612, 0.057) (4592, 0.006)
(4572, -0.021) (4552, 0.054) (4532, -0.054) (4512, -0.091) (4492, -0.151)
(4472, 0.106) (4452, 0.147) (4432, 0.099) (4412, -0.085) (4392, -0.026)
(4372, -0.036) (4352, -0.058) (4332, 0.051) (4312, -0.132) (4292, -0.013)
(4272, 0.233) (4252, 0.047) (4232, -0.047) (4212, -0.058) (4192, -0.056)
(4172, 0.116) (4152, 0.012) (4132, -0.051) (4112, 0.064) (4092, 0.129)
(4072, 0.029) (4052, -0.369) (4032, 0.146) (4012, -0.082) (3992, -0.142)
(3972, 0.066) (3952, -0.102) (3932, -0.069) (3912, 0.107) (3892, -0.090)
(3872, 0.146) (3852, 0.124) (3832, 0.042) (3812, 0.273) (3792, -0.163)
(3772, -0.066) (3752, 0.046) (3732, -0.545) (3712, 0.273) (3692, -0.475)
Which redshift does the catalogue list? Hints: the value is 0.648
